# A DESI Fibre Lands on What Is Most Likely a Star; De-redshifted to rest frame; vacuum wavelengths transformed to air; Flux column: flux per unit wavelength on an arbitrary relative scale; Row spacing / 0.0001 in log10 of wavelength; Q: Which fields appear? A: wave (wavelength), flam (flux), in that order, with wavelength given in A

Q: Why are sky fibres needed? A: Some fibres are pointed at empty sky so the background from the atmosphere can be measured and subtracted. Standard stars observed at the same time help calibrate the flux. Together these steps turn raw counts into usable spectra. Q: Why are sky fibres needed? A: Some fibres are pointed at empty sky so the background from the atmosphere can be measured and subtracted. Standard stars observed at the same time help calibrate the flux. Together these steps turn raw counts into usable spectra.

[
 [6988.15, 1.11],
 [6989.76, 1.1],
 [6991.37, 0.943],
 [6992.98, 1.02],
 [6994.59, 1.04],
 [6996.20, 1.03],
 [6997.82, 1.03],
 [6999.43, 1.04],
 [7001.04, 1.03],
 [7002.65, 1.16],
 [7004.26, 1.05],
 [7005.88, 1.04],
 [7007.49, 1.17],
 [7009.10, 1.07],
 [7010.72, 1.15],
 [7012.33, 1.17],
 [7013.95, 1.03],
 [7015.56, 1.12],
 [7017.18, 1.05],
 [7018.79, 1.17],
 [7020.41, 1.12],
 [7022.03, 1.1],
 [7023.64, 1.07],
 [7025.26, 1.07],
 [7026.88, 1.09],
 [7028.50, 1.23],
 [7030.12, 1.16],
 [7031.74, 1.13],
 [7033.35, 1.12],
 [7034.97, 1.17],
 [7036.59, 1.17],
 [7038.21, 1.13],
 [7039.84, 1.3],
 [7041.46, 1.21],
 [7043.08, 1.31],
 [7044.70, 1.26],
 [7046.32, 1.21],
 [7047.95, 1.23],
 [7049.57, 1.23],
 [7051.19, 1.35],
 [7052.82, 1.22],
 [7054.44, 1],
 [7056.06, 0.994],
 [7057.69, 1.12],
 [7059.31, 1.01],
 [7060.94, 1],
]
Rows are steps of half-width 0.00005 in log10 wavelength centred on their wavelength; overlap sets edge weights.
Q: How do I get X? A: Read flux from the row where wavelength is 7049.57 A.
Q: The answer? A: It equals 1.23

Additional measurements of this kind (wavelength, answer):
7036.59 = 1.17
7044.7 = 1.26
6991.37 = 0.943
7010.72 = 1.15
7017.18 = 1.05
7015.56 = 1.12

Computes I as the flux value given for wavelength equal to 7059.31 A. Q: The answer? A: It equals 1.01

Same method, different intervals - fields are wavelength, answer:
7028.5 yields 1.23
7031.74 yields 1.13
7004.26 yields 1.05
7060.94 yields 1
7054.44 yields 1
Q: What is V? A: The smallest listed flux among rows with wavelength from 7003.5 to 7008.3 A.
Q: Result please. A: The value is 1.04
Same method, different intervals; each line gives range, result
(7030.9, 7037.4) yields 1.12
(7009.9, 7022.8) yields 1.03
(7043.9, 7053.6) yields 1.21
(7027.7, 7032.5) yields 1.13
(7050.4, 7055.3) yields 1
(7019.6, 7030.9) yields 1.07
